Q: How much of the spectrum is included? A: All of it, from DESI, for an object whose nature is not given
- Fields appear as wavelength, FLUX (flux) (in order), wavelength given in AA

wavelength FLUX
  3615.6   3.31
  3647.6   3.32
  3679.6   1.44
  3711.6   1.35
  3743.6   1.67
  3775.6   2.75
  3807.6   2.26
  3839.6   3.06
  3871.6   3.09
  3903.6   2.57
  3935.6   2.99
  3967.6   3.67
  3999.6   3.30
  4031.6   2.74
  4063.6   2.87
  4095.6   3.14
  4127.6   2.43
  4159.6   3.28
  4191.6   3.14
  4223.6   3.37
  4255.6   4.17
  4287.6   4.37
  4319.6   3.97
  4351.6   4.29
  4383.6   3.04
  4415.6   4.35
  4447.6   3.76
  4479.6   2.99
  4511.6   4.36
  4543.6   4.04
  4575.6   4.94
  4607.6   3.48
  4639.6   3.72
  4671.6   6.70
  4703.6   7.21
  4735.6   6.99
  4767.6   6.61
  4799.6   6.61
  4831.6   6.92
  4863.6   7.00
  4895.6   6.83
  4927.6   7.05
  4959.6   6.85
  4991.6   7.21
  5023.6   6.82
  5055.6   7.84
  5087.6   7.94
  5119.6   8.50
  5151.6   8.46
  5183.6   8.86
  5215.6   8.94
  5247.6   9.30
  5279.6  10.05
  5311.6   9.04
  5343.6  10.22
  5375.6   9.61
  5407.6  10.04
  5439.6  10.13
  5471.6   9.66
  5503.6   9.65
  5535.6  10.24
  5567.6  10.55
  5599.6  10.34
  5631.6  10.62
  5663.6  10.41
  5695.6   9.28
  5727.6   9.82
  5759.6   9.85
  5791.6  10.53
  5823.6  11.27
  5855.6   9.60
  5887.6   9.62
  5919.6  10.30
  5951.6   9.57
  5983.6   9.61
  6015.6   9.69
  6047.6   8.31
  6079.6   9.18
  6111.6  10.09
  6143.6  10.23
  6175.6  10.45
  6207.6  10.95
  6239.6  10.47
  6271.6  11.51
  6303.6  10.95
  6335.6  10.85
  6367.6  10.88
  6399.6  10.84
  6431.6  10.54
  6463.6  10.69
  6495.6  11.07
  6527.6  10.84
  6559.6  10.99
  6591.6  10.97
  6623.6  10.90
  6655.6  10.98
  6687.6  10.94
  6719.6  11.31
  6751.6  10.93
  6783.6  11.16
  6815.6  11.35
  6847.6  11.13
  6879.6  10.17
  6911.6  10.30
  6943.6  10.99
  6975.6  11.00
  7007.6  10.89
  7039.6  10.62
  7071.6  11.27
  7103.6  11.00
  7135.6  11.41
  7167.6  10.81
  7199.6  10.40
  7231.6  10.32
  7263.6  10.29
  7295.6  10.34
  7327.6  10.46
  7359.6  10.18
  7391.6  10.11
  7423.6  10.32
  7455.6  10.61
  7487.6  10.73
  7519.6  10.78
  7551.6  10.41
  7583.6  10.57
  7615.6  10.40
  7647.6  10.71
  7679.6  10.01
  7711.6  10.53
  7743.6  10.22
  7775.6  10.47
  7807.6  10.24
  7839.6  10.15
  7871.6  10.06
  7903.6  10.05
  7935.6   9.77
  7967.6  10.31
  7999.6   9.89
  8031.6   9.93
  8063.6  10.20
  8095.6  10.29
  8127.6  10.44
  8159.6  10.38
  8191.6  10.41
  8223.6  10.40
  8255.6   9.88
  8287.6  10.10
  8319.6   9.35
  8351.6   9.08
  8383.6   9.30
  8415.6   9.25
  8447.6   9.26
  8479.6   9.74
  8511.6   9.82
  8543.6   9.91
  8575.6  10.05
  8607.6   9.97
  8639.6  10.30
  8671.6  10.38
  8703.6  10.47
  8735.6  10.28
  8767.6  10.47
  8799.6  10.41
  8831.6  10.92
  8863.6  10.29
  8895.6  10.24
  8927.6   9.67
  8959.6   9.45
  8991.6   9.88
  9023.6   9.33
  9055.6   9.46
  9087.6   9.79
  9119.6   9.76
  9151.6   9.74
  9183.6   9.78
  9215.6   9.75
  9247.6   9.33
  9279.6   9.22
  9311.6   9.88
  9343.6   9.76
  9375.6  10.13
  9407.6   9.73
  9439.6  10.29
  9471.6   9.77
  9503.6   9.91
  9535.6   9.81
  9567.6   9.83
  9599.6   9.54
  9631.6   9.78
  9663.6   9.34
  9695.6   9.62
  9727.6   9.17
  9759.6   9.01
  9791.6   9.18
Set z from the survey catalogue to 0.17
